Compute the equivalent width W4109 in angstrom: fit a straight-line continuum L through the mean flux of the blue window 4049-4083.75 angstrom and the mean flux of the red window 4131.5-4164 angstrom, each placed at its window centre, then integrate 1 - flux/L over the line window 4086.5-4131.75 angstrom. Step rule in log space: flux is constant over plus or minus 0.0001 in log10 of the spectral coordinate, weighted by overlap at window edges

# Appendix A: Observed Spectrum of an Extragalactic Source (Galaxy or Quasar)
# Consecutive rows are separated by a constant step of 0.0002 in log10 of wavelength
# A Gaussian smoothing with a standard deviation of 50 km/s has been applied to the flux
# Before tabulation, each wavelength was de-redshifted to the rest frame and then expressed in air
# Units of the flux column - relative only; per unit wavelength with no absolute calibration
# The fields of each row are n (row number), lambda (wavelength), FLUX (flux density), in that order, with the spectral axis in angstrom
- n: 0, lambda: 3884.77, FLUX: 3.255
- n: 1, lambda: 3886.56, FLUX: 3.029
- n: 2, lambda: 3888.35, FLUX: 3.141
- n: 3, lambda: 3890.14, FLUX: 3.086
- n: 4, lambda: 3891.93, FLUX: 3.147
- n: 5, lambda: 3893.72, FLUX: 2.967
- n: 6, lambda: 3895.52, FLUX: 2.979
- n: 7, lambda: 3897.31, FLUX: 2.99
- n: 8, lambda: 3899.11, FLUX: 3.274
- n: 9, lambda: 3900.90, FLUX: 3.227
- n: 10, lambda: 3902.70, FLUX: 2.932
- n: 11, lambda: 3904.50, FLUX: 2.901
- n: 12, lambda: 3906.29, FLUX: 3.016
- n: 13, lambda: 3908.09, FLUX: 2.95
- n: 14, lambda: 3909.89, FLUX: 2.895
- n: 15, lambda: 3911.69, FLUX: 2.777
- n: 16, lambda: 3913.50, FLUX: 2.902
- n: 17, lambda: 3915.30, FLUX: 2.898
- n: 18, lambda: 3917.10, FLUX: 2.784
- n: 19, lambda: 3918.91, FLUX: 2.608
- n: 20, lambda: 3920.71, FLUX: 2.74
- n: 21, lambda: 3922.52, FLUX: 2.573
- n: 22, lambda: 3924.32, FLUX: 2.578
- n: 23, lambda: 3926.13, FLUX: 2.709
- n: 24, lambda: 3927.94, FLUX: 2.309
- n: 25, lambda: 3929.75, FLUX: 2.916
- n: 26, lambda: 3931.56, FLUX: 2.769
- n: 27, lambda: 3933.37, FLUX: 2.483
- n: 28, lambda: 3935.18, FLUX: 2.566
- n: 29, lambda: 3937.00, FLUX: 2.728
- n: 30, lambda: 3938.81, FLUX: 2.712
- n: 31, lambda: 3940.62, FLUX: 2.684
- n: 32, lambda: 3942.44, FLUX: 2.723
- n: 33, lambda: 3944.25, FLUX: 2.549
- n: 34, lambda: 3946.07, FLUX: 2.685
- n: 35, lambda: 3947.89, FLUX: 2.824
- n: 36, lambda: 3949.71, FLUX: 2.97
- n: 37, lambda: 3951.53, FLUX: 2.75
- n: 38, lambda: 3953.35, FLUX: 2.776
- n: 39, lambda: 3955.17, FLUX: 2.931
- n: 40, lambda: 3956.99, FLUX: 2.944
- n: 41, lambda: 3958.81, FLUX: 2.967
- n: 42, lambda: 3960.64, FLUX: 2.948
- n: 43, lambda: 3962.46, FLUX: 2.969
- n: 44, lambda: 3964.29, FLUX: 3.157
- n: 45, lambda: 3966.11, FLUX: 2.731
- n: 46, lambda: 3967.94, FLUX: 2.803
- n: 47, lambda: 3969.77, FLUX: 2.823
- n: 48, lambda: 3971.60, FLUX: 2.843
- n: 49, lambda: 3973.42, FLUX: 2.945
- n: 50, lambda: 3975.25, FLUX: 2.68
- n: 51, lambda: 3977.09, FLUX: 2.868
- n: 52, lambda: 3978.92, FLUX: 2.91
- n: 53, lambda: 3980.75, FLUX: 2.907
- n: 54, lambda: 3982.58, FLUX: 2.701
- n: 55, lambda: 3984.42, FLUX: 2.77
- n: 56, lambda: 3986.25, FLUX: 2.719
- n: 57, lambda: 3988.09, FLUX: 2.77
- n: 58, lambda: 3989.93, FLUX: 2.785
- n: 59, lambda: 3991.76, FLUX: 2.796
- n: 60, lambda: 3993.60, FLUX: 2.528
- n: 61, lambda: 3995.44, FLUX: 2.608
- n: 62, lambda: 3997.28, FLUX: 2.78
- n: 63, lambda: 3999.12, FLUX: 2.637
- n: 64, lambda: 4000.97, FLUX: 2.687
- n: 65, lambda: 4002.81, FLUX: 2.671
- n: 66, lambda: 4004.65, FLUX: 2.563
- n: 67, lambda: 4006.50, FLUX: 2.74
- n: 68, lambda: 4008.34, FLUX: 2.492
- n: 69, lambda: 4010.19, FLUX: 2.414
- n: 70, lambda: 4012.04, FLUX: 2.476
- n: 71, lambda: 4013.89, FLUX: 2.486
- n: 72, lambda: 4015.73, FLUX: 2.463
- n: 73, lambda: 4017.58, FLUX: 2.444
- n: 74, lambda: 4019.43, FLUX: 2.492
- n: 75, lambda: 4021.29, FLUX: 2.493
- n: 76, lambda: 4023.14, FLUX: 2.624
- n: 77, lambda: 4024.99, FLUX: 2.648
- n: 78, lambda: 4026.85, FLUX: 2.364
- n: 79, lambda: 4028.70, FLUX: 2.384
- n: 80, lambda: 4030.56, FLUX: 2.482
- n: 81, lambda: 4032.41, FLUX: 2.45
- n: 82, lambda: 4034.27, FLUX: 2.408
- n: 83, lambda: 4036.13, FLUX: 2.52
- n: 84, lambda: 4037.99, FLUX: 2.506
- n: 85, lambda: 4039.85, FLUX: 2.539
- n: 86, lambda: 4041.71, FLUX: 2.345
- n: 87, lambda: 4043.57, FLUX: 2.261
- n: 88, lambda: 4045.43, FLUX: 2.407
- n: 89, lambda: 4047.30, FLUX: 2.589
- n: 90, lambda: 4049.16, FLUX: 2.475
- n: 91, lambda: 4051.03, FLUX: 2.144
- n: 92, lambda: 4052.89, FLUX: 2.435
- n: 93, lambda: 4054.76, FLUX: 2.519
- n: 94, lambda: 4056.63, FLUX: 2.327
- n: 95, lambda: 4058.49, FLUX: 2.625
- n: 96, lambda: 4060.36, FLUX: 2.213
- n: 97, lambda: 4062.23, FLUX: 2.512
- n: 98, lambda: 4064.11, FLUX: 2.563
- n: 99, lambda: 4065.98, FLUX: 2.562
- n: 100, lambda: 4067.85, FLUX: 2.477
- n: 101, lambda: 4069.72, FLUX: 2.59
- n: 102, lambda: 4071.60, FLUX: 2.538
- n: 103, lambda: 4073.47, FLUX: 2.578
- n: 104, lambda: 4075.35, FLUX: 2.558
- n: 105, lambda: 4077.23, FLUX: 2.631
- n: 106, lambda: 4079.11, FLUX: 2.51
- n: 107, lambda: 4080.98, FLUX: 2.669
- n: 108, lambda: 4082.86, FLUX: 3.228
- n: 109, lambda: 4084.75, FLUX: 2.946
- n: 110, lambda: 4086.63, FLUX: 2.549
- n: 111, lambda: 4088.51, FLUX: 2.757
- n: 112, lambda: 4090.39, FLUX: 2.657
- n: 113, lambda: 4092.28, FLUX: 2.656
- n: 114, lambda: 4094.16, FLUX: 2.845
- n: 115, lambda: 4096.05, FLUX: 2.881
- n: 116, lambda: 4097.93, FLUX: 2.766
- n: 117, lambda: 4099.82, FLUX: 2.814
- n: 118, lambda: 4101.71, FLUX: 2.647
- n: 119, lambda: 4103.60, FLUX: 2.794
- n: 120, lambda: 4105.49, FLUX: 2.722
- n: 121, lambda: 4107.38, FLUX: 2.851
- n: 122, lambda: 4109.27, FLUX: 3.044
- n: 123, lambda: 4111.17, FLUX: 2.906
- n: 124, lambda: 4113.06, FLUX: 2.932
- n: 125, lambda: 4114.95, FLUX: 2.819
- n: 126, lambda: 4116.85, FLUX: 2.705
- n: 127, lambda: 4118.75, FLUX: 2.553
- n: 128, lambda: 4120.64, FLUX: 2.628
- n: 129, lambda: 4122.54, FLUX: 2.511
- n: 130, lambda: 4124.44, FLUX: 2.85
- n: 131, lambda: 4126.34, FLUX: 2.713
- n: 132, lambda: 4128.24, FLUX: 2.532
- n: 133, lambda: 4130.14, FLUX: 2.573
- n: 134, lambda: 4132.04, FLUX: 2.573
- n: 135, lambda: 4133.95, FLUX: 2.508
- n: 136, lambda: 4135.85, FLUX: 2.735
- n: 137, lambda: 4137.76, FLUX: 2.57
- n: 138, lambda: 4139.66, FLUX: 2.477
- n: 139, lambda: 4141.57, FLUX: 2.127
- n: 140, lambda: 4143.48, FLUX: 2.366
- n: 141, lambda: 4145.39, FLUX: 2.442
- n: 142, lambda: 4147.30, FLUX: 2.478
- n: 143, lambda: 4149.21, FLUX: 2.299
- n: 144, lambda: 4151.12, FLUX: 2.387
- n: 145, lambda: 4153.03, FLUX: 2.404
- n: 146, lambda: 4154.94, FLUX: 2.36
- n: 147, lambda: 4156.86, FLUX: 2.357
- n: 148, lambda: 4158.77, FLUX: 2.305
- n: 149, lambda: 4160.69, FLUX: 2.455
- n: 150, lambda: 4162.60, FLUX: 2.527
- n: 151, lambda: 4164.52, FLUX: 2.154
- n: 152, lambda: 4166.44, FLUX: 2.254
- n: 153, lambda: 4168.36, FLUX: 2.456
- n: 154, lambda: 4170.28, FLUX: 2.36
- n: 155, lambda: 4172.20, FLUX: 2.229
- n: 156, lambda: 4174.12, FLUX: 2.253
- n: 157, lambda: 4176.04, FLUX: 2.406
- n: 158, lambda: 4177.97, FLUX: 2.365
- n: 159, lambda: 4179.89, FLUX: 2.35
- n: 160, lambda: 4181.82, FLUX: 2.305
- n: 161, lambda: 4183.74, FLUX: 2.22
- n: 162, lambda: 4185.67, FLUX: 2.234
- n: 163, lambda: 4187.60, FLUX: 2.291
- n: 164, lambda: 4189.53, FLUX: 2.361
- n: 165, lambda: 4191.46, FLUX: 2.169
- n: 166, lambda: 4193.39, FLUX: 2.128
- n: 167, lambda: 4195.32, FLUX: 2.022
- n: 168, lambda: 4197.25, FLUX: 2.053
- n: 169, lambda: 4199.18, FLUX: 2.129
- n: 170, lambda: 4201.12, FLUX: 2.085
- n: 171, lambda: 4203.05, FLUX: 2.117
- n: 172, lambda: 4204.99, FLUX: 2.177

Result -4.7 angstrom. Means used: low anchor 2.54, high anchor 2.43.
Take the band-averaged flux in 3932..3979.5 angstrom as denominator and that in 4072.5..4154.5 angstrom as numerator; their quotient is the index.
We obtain 0.95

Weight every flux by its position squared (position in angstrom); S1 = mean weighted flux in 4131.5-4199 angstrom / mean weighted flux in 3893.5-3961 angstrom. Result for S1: 0.9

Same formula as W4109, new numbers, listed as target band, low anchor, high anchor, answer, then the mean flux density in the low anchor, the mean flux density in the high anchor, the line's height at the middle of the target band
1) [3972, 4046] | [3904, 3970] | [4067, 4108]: 4.15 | 2.78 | 2.71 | 2.75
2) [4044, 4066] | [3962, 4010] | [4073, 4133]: 2.44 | 2.76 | 2.73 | 2.74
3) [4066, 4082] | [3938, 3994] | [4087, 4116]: 1.32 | 2.81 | 2.8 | 2.8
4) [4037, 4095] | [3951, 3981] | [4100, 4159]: 3.16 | 2.88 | 2.59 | 2.7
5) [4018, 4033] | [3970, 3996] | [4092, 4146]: 1.39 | 2.78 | 2.67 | 2.75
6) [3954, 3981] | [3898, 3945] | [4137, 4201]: -2.03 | 2.78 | 2.31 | 2.69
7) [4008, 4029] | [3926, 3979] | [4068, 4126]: 2.12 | 2.79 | 2.73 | 2.76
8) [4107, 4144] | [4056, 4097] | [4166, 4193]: -2.56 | 2.63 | 2.3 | 2.48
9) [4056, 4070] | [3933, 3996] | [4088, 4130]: 1.43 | 2.79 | 2.75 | 2.76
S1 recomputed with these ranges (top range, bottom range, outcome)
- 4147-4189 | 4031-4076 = 1.00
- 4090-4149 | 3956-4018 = 1.04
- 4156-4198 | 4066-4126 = 0.87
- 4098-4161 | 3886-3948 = 1.02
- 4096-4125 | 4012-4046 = 1.17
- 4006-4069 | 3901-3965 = 0.93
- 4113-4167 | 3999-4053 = 1.06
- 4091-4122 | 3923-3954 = 1.12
